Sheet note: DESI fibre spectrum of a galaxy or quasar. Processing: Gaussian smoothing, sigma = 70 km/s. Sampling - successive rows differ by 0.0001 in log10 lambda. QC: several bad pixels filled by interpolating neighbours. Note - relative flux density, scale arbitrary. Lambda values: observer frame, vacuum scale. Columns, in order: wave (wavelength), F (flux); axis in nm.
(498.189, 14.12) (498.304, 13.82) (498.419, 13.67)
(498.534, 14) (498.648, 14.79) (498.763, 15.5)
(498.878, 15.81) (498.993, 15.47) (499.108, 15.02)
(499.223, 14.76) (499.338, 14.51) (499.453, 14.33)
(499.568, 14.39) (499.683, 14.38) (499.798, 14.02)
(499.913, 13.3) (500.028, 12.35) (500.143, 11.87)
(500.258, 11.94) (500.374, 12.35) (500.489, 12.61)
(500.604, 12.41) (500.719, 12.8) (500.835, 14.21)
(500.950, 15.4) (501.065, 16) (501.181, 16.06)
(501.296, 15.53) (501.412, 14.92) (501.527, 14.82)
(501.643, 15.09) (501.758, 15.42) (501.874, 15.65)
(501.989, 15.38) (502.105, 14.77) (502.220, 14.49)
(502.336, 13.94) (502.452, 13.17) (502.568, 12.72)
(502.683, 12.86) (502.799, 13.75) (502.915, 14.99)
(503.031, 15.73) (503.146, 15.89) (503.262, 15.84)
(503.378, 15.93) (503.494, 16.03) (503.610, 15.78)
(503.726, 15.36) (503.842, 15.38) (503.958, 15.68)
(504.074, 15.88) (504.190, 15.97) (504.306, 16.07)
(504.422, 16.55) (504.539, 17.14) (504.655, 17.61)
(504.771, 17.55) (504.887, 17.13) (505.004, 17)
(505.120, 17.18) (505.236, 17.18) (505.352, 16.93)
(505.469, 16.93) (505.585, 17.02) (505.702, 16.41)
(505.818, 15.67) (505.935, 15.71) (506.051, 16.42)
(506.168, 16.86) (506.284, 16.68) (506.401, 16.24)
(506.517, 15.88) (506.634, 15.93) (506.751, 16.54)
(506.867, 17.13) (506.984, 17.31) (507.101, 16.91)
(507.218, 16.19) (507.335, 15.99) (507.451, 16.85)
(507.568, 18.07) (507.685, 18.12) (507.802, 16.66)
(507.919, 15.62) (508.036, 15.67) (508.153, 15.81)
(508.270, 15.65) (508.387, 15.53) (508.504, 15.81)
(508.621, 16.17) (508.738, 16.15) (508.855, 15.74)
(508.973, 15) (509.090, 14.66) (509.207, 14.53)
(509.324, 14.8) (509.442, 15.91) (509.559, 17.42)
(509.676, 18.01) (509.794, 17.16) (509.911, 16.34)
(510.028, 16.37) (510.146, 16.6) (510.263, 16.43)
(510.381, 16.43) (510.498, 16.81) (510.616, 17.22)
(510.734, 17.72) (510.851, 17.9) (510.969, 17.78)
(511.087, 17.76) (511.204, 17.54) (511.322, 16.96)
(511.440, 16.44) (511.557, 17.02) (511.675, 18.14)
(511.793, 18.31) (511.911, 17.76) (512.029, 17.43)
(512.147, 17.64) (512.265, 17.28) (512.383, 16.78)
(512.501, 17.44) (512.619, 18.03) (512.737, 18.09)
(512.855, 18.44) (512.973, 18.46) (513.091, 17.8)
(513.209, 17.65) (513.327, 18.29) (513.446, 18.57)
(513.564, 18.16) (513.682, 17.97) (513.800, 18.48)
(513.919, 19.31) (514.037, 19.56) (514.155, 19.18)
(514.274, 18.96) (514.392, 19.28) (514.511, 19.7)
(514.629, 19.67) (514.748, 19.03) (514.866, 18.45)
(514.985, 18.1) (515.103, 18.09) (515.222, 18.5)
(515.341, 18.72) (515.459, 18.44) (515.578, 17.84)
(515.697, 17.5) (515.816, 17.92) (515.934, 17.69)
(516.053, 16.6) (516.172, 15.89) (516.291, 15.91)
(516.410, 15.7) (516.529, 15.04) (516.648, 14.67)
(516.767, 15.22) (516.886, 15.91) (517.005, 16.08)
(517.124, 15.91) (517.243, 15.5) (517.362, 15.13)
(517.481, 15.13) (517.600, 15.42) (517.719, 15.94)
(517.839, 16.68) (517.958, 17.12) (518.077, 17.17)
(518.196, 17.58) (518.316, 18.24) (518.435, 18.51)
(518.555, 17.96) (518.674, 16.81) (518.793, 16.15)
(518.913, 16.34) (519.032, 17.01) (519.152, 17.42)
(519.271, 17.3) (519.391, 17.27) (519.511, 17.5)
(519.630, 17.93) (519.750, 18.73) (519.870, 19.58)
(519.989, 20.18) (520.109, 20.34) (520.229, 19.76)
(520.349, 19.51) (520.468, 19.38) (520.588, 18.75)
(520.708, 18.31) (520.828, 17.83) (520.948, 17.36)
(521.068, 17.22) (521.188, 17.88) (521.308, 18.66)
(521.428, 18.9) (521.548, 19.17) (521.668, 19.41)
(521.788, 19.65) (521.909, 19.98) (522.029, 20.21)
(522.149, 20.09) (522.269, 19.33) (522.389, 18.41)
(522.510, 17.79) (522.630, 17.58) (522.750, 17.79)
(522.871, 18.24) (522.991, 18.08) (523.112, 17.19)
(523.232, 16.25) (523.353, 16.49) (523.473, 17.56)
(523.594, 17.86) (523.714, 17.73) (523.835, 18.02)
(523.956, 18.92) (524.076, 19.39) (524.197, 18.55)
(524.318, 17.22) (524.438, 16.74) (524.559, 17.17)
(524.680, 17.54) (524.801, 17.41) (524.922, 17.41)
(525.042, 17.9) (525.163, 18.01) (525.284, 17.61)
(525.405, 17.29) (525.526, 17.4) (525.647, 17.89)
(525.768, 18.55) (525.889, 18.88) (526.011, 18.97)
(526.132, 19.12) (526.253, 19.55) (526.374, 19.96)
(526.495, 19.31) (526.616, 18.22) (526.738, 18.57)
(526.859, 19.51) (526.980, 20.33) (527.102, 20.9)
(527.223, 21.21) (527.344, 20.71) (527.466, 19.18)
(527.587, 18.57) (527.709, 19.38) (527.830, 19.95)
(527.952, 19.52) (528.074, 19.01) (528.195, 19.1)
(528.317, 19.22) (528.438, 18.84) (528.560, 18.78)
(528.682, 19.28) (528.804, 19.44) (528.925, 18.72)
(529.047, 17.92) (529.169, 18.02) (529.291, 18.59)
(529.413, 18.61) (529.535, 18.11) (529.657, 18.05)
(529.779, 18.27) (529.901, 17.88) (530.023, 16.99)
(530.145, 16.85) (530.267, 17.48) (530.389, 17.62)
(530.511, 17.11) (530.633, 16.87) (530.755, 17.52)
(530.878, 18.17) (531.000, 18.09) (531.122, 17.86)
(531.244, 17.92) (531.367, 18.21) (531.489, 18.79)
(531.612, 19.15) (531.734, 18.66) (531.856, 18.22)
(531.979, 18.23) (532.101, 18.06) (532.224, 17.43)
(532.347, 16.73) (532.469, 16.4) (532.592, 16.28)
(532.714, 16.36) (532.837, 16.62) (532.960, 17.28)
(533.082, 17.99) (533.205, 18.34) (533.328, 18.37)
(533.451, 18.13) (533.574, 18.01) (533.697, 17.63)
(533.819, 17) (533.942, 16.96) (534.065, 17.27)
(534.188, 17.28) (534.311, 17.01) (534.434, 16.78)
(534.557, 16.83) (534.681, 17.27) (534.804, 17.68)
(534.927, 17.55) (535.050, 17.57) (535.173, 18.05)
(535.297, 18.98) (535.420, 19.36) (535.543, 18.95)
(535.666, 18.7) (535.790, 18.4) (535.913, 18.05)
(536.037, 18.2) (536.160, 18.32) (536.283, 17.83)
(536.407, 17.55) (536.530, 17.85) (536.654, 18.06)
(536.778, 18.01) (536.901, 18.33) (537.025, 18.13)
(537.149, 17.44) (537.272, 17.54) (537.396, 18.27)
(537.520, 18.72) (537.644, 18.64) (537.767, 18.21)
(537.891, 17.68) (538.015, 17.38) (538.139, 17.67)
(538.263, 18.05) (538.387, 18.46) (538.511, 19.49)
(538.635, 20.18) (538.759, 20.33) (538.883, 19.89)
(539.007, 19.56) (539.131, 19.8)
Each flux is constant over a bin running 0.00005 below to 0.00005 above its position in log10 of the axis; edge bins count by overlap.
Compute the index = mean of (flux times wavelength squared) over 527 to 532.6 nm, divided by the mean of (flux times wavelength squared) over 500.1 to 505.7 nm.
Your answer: 1.3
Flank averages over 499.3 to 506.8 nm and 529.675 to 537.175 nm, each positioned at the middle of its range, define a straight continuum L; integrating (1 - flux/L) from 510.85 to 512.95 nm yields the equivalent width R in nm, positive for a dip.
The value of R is -0.214 nm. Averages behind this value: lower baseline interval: 15.2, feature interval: 17.6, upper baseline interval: 17.8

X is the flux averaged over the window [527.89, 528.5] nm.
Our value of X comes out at 19.1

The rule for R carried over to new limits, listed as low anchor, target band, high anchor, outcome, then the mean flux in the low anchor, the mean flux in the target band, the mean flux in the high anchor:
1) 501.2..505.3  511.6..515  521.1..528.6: -0.272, 15.6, 18.3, 18.6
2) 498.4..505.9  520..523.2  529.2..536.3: -0.368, 15.1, 18.7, 17.8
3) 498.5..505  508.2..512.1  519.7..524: -0.057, 14.9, 16.7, 18.6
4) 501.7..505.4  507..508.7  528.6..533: -0.041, 15.7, 16.4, 17.8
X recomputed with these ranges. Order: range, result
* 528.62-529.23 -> 18.7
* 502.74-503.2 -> 15.1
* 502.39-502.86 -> 13.1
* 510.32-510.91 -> 17.2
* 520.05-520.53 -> 19.8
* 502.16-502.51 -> 13.9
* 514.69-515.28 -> 18.4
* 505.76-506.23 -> 16.2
